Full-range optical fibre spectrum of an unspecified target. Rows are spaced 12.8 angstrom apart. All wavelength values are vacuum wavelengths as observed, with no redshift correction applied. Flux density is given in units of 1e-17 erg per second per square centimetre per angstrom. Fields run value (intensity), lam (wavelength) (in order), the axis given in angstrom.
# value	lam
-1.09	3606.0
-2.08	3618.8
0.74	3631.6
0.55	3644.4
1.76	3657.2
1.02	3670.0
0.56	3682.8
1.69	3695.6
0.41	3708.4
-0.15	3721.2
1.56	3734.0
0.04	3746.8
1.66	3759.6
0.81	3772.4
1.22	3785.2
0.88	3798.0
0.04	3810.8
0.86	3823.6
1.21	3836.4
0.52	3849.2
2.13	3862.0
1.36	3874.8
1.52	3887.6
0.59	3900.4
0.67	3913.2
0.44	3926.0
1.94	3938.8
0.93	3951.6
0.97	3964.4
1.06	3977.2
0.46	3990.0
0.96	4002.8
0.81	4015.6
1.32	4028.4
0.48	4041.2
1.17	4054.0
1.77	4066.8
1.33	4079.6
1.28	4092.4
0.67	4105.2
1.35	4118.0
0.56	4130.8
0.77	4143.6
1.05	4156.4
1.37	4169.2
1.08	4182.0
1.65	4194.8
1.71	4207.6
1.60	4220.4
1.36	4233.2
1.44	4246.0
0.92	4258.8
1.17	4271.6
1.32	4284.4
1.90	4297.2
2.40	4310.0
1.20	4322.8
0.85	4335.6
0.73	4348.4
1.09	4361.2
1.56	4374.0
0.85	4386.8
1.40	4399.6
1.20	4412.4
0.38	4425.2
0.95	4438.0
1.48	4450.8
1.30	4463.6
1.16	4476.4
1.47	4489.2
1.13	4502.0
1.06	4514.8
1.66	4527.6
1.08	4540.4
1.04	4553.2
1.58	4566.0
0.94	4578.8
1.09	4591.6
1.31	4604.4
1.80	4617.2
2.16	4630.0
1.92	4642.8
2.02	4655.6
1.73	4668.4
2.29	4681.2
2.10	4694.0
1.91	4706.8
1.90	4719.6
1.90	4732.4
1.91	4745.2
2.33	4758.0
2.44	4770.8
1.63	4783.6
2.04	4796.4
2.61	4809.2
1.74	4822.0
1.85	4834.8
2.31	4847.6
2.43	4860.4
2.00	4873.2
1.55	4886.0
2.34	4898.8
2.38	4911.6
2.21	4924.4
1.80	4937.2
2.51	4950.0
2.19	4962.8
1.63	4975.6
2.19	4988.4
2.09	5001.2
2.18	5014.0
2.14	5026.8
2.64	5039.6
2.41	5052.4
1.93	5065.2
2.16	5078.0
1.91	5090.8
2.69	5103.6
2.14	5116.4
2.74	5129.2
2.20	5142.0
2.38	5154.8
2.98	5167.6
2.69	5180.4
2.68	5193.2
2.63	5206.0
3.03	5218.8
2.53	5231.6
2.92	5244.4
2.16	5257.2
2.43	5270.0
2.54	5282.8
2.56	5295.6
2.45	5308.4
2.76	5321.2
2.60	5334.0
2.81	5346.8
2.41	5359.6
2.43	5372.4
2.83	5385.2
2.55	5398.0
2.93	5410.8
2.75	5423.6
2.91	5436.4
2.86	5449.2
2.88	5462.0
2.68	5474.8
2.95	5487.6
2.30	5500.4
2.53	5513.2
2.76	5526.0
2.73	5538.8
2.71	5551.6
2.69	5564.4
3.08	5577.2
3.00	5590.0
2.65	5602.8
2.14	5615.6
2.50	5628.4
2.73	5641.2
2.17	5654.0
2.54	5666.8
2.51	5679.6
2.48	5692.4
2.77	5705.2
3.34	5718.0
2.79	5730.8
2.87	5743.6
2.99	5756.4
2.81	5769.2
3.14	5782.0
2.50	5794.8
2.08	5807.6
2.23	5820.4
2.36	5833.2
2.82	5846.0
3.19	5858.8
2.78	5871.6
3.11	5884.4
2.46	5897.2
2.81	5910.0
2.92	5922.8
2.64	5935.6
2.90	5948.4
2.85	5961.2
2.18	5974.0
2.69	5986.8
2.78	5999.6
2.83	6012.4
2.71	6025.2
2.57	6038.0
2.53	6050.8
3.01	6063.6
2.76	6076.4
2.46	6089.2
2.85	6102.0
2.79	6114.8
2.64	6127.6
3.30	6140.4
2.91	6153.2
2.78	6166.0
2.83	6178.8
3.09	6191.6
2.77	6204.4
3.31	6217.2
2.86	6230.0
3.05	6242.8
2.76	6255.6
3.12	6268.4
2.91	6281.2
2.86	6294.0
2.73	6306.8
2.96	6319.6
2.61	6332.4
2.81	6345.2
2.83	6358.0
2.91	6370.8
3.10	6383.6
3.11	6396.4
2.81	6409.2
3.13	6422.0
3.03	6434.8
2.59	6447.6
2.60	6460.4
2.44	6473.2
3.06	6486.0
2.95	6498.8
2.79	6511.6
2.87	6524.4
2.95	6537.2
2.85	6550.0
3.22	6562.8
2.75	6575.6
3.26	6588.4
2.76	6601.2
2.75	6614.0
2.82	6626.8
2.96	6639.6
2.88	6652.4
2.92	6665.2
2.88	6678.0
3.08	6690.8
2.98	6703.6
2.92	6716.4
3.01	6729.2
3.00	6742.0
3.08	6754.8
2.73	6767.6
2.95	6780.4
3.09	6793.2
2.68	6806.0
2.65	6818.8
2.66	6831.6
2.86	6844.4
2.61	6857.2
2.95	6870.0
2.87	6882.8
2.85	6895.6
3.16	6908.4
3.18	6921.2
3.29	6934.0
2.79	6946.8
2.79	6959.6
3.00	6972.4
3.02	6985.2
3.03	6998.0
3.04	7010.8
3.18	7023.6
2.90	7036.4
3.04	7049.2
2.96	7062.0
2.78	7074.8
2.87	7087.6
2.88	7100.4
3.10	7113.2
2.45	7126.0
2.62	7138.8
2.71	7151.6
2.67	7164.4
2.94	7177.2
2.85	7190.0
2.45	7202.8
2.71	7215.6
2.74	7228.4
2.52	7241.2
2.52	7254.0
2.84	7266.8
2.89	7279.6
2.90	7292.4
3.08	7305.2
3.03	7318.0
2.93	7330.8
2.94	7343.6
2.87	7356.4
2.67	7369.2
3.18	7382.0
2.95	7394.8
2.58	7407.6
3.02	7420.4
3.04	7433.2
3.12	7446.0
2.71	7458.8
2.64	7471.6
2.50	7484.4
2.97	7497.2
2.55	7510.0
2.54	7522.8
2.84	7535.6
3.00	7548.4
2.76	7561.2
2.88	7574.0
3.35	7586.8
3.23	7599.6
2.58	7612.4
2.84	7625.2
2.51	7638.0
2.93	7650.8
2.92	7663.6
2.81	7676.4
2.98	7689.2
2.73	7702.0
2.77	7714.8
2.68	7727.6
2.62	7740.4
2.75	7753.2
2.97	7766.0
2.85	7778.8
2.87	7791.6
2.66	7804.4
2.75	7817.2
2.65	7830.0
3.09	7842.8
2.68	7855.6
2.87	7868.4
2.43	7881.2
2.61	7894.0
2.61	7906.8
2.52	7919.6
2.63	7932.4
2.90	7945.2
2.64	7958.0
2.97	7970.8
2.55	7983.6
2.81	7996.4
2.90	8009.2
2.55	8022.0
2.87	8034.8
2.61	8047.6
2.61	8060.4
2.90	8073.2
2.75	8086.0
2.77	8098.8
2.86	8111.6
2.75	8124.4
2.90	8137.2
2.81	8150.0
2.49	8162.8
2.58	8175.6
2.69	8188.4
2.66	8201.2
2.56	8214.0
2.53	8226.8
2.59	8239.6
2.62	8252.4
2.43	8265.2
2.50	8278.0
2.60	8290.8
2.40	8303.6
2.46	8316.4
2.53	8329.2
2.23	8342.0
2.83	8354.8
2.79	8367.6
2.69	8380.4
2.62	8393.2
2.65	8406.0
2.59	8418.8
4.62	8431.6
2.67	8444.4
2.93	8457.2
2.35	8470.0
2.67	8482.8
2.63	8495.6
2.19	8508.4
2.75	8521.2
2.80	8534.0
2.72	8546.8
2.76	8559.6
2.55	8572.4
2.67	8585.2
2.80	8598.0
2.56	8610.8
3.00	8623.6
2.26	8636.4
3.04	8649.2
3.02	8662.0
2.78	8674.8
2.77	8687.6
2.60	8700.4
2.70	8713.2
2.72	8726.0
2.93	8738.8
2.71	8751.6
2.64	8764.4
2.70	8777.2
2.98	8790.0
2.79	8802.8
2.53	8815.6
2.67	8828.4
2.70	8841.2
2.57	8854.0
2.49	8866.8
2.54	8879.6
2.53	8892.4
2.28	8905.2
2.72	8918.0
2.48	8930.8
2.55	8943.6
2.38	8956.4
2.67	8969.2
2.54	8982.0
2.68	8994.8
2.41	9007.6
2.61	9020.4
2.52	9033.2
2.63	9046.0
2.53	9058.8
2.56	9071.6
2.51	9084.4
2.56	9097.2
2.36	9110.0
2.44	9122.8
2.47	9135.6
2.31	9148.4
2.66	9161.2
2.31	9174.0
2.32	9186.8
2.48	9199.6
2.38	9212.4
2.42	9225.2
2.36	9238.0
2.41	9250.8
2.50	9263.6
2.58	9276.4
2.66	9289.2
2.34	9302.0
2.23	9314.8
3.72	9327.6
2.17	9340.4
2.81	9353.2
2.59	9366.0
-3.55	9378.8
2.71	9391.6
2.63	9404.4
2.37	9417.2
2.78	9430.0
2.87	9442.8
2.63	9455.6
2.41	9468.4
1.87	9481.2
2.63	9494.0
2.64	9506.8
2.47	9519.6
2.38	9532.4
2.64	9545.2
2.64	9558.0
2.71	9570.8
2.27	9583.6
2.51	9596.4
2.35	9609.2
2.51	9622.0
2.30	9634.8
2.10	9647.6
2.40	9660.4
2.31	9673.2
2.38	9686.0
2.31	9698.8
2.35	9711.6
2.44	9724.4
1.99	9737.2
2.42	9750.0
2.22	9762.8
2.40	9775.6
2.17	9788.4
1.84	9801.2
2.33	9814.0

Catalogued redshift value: 0.156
